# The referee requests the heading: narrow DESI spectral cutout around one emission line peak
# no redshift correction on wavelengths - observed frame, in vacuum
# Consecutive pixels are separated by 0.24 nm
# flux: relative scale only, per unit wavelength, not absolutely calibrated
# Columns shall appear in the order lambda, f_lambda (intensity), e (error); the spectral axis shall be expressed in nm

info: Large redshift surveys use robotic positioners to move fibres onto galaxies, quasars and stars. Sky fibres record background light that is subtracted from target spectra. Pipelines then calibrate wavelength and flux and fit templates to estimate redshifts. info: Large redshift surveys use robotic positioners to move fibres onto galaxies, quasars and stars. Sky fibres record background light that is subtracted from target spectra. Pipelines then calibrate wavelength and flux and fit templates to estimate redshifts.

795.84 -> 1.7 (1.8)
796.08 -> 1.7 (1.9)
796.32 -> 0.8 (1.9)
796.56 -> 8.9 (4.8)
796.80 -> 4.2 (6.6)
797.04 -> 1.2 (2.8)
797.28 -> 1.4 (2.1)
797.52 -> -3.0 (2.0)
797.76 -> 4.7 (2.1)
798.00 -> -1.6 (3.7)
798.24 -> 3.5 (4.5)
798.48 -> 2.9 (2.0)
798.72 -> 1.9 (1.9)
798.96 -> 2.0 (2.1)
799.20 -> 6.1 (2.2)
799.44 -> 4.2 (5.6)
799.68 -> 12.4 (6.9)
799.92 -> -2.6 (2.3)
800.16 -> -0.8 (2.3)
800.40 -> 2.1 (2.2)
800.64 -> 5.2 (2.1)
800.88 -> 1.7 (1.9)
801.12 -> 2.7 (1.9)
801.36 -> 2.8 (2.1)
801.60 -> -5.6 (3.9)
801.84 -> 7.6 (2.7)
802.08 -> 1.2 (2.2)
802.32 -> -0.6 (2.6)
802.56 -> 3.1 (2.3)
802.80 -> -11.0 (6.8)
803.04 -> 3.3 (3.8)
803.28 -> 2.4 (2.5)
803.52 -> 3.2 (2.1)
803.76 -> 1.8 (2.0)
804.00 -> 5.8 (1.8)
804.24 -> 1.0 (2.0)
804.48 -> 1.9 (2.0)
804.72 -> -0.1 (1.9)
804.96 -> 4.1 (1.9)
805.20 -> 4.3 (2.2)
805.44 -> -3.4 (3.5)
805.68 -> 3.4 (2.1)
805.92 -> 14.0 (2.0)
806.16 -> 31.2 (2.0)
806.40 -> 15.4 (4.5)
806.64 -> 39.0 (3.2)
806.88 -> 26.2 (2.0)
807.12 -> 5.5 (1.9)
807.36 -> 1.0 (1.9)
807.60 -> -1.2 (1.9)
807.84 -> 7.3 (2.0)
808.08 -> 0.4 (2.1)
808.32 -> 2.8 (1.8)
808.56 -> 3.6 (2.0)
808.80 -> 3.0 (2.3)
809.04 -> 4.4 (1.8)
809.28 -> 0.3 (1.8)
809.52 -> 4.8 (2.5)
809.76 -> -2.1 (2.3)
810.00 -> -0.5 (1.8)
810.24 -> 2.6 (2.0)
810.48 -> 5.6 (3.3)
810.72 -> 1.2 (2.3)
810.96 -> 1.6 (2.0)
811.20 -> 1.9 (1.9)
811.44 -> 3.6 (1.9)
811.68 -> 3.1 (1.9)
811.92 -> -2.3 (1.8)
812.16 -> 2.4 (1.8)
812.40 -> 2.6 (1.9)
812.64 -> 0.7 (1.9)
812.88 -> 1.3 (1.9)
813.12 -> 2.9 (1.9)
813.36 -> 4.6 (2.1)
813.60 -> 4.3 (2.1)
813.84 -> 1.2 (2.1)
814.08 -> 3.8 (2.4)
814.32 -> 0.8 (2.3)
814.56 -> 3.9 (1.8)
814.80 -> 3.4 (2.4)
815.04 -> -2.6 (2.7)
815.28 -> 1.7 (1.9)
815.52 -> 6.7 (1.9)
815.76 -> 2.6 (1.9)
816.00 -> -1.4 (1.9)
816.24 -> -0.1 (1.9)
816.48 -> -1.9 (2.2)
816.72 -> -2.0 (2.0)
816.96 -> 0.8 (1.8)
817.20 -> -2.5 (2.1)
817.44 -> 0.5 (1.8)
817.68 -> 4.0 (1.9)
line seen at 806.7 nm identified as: [O II] 3727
